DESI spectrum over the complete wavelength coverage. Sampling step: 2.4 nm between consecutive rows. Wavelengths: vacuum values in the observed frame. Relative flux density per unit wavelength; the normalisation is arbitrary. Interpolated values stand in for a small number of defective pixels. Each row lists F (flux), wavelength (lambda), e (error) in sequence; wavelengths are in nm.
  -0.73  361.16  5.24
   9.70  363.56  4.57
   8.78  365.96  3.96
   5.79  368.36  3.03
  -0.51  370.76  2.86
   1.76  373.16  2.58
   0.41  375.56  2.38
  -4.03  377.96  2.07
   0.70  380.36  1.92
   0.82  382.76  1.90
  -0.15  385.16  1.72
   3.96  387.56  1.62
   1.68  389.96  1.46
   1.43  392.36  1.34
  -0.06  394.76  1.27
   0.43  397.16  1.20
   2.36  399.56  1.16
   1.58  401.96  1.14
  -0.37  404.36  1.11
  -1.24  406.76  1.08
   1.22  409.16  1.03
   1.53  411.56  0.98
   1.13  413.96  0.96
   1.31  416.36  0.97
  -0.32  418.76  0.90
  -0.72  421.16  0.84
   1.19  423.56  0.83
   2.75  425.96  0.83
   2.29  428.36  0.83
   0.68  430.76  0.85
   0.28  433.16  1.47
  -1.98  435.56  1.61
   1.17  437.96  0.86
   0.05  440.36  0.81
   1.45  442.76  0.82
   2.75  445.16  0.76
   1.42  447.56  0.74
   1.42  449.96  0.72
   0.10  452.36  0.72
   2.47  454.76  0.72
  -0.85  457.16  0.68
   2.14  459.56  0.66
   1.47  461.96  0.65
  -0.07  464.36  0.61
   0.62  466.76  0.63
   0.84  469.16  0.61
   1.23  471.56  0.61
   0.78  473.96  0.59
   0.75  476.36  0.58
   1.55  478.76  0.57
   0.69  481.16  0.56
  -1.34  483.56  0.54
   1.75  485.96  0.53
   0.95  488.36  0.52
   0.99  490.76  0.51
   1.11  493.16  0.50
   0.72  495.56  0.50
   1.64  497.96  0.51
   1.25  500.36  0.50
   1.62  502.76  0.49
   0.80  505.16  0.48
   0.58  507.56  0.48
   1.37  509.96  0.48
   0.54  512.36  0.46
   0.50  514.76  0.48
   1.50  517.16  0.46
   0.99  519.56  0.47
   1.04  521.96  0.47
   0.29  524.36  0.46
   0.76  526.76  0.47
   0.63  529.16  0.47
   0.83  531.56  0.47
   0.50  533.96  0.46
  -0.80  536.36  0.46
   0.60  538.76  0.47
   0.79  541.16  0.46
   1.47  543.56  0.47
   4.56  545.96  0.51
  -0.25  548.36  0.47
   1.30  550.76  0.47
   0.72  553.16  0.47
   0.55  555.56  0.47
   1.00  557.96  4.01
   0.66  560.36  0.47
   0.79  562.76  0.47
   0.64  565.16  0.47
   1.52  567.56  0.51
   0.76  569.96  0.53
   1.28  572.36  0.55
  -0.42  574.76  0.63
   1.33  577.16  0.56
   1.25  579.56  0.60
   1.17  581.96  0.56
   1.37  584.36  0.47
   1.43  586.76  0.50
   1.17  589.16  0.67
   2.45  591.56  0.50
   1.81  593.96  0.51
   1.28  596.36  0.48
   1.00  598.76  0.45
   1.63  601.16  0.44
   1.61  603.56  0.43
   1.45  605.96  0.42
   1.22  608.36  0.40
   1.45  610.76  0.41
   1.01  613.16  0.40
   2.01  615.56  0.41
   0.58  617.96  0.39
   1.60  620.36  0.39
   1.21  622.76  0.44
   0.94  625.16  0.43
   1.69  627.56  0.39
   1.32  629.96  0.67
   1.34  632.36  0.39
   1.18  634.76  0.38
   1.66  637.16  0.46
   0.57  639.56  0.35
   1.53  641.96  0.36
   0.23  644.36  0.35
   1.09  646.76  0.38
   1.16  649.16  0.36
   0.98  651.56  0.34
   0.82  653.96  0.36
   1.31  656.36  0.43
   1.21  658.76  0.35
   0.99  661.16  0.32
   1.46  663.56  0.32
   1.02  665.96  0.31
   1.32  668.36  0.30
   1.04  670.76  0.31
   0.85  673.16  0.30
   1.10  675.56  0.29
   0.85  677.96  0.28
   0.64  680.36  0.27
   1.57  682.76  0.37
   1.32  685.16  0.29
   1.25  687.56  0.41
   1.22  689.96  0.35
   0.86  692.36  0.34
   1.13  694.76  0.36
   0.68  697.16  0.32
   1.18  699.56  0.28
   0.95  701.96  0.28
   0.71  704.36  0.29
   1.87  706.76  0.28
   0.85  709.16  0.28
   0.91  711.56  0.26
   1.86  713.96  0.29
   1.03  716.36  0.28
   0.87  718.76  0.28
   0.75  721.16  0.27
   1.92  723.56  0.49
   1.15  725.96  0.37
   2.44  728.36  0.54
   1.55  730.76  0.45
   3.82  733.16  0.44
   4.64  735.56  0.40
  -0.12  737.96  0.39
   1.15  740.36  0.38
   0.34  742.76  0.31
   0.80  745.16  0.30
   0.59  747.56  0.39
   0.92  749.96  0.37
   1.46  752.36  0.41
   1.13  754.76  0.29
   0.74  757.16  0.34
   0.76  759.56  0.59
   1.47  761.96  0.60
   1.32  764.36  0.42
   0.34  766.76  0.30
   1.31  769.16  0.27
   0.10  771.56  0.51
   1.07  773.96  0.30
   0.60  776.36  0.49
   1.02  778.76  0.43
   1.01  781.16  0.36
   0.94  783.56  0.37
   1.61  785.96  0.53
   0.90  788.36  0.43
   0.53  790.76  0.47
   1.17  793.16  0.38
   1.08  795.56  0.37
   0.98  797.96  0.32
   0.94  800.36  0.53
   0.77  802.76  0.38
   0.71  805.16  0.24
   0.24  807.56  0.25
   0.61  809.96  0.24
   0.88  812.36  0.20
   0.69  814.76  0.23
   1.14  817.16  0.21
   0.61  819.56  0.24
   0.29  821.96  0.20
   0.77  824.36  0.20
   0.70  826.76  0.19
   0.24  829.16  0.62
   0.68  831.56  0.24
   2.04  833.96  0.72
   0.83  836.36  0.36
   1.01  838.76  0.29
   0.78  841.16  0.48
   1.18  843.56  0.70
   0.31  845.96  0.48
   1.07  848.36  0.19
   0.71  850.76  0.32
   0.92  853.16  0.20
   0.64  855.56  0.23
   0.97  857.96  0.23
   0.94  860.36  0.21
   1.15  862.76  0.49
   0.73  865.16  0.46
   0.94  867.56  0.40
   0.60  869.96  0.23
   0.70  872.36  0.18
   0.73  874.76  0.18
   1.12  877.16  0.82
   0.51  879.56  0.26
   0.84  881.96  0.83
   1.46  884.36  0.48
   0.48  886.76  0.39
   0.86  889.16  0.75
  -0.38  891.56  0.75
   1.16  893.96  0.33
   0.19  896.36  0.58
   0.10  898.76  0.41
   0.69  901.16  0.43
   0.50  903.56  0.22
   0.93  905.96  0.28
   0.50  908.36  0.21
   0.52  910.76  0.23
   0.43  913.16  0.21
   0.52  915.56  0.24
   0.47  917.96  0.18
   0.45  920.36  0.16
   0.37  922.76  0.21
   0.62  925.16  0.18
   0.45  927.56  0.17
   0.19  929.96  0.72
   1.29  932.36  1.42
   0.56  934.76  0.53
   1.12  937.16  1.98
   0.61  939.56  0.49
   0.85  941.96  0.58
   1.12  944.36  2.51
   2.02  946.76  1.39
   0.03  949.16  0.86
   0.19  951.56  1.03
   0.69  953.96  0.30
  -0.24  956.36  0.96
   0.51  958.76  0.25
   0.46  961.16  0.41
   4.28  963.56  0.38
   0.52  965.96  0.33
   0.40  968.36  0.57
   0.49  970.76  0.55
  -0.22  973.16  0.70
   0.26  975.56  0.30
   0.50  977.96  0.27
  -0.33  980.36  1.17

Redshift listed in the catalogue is 0.47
